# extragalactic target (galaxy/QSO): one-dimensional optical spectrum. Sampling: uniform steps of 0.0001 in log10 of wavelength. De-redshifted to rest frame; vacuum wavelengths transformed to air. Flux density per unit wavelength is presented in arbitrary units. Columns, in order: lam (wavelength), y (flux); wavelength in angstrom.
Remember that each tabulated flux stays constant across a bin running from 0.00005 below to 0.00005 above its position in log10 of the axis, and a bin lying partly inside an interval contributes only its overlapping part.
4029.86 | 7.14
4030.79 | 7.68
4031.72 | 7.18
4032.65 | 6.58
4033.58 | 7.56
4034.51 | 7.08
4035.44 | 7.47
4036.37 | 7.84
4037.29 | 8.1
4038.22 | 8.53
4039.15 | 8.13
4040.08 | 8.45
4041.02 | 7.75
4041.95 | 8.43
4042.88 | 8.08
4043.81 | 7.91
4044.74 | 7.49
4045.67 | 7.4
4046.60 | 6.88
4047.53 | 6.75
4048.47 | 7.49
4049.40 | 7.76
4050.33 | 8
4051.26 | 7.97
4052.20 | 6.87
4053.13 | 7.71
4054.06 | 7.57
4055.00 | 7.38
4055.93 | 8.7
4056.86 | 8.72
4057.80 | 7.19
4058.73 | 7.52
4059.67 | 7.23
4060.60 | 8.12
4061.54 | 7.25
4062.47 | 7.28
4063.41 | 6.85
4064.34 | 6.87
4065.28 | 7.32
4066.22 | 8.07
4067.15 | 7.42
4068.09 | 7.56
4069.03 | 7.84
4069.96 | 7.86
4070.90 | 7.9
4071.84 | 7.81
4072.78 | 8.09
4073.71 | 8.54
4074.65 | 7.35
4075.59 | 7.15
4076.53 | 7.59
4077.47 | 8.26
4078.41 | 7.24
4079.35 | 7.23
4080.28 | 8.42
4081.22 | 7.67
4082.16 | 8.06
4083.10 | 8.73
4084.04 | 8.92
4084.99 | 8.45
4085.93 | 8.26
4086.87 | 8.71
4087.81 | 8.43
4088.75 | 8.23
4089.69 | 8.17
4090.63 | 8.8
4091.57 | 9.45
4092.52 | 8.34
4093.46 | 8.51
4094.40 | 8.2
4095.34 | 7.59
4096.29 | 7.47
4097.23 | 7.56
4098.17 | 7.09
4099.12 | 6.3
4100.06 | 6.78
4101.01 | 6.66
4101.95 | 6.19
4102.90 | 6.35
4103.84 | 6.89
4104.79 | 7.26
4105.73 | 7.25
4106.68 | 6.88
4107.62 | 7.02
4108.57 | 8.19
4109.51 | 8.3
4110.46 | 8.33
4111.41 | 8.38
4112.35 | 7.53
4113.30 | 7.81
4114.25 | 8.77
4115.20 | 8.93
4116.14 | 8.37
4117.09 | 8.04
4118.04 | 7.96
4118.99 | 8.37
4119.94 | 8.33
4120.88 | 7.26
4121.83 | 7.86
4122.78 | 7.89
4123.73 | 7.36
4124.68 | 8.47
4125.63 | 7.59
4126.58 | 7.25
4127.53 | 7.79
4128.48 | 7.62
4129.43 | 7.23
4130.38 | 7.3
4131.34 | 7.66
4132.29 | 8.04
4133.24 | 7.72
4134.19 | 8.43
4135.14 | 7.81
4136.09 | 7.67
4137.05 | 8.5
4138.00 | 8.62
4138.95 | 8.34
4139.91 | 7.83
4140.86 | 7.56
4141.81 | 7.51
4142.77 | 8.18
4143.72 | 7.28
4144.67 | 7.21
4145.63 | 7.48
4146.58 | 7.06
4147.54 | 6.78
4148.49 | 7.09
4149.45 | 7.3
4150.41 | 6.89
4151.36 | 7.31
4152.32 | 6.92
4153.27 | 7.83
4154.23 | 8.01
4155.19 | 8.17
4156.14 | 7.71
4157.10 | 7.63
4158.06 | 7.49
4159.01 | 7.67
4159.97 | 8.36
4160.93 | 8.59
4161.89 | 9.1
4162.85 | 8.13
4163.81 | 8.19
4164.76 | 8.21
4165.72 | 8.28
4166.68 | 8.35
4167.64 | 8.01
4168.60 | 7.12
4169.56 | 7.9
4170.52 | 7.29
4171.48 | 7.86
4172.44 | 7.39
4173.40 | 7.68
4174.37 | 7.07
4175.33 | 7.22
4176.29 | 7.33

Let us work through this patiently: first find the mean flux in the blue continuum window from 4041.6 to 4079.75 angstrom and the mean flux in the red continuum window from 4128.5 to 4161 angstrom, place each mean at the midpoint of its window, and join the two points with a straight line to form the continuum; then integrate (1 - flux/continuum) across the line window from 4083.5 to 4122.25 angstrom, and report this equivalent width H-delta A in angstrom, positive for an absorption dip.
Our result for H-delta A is -1.08 angstrom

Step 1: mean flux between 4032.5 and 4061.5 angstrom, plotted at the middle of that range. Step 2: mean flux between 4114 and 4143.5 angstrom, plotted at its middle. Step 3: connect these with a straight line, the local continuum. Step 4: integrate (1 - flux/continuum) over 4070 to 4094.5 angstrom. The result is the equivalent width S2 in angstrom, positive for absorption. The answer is -1.1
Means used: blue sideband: 7.7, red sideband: 7.93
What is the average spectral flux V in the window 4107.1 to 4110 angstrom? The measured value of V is 7.83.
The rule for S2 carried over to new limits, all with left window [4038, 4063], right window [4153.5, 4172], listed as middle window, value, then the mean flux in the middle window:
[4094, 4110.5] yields 1.3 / 7.21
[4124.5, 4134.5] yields 0.3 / 7.7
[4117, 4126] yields 0.0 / 7.91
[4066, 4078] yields 0.0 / 7.79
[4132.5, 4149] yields 0.5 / 7.72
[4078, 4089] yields -0.6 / 8.2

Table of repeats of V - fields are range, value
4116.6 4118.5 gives 7.99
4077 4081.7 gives 7.78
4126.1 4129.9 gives 7.48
